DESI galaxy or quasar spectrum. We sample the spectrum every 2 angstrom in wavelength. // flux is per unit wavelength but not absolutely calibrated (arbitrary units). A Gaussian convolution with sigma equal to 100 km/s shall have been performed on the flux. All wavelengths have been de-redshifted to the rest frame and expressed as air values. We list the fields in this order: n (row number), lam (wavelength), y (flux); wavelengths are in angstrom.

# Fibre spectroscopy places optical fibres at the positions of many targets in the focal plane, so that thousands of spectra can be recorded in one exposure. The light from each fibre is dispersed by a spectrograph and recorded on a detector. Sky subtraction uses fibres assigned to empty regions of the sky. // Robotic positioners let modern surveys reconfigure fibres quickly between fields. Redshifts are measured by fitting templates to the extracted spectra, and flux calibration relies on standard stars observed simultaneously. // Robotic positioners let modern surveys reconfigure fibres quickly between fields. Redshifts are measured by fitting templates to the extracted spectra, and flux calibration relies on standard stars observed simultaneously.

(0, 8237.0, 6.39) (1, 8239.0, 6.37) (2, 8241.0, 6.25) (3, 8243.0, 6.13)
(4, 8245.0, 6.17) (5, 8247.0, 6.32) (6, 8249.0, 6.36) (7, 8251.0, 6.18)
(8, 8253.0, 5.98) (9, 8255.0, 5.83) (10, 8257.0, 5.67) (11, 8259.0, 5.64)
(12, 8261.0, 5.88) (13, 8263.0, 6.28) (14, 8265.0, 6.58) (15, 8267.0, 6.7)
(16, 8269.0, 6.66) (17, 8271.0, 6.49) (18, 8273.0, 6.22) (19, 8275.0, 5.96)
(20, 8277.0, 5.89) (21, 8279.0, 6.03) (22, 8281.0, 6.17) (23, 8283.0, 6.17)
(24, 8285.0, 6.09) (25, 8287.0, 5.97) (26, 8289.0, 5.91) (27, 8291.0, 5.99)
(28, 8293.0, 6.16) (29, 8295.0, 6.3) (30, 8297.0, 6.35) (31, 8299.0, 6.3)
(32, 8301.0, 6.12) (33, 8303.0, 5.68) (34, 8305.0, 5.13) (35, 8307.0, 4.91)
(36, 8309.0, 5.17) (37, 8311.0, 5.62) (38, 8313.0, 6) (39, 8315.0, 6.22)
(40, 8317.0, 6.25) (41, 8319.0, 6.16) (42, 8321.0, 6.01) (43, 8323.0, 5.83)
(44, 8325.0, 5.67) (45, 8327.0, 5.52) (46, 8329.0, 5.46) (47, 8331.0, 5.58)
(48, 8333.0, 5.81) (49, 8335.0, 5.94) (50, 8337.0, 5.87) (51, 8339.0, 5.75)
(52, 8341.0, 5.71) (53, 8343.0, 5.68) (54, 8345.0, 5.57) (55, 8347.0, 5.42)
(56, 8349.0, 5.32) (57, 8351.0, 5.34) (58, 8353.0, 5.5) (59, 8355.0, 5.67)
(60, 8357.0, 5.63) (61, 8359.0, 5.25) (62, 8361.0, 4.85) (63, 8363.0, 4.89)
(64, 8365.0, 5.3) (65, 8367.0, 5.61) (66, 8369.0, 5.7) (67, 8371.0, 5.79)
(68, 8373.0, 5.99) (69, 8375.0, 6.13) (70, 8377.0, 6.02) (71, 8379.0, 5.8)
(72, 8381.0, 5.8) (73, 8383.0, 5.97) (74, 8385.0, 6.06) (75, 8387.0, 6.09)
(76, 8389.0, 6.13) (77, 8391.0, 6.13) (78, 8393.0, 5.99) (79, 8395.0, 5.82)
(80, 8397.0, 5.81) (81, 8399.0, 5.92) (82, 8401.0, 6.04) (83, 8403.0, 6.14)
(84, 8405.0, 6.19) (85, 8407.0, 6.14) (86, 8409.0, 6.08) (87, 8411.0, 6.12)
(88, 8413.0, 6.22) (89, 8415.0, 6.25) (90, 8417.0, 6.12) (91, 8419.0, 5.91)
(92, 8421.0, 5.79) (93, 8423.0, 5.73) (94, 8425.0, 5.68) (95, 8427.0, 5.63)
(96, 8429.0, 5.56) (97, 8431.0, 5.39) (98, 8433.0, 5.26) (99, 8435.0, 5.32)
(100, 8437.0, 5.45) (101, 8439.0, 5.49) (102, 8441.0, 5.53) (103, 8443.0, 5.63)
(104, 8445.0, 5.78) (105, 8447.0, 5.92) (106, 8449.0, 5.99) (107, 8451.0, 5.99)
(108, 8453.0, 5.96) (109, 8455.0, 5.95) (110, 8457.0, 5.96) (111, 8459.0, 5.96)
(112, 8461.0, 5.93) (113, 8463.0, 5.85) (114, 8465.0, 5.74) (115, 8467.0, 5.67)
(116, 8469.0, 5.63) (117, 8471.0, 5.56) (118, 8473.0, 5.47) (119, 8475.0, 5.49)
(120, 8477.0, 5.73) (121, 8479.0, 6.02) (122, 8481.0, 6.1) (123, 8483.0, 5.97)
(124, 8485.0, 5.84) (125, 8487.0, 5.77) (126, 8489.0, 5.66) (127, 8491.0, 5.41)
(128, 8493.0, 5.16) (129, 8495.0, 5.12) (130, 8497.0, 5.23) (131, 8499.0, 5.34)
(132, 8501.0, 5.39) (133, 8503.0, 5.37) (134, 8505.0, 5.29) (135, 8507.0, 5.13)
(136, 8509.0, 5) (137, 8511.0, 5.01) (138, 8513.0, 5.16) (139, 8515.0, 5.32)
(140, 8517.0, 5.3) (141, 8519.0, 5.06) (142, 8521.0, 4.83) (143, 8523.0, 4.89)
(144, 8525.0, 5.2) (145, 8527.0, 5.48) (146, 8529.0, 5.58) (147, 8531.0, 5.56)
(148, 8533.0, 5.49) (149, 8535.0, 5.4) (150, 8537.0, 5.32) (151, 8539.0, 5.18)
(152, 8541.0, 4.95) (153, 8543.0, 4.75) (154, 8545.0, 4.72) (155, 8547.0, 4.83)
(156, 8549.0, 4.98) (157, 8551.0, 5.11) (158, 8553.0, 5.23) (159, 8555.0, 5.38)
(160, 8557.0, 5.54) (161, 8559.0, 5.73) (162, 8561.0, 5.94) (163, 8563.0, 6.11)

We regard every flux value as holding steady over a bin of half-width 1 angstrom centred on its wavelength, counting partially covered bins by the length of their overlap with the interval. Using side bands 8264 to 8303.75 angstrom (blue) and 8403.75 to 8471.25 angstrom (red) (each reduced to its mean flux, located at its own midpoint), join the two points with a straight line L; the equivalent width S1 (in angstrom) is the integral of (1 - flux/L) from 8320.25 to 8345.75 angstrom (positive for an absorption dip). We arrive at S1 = 1.46 angstrom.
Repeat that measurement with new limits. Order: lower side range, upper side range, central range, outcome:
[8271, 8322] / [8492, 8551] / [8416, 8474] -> -2.97 angstrom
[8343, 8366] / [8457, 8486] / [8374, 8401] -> -2.46 angstrom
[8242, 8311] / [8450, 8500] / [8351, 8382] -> 1.56 angstrom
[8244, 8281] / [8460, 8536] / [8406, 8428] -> -1.06 angstrom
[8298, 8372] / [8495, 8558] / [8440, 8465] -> -2.35 angstrom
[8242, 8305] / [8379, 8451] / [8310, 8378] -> 3.55 angstrom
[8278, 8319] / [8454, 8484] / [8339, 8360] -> 1.33 angstrom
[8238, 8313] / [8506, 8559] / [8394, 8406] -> -0.77 angstrom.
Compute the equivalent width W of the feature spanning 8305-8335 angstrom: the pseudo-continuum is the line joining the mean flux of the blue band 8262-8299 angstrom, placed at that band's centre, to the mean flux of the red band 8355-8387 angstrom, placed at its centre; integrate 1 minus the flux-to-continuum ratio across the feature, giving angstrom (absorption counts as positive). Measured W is 1.3 angstrom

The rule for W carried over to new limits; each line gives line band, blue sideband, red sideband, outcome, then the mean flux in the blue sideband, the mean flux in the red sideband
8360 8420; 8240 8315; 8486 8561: -2.4 angstrom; 6.04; 5.25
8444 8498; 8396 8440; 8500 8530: -2.4 angstrom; 5.83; 5.2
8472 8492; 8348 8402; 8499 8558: -1.5 angstrom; 5.72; 5.19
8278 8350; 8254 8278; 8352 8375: 0.0 angstrom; 6.15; 5.5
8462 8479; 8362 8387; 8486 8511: -0.8 angstrom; 5.77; 5.31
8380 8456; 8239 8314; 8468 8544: -3.2 angstrom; 6.04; 5.37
